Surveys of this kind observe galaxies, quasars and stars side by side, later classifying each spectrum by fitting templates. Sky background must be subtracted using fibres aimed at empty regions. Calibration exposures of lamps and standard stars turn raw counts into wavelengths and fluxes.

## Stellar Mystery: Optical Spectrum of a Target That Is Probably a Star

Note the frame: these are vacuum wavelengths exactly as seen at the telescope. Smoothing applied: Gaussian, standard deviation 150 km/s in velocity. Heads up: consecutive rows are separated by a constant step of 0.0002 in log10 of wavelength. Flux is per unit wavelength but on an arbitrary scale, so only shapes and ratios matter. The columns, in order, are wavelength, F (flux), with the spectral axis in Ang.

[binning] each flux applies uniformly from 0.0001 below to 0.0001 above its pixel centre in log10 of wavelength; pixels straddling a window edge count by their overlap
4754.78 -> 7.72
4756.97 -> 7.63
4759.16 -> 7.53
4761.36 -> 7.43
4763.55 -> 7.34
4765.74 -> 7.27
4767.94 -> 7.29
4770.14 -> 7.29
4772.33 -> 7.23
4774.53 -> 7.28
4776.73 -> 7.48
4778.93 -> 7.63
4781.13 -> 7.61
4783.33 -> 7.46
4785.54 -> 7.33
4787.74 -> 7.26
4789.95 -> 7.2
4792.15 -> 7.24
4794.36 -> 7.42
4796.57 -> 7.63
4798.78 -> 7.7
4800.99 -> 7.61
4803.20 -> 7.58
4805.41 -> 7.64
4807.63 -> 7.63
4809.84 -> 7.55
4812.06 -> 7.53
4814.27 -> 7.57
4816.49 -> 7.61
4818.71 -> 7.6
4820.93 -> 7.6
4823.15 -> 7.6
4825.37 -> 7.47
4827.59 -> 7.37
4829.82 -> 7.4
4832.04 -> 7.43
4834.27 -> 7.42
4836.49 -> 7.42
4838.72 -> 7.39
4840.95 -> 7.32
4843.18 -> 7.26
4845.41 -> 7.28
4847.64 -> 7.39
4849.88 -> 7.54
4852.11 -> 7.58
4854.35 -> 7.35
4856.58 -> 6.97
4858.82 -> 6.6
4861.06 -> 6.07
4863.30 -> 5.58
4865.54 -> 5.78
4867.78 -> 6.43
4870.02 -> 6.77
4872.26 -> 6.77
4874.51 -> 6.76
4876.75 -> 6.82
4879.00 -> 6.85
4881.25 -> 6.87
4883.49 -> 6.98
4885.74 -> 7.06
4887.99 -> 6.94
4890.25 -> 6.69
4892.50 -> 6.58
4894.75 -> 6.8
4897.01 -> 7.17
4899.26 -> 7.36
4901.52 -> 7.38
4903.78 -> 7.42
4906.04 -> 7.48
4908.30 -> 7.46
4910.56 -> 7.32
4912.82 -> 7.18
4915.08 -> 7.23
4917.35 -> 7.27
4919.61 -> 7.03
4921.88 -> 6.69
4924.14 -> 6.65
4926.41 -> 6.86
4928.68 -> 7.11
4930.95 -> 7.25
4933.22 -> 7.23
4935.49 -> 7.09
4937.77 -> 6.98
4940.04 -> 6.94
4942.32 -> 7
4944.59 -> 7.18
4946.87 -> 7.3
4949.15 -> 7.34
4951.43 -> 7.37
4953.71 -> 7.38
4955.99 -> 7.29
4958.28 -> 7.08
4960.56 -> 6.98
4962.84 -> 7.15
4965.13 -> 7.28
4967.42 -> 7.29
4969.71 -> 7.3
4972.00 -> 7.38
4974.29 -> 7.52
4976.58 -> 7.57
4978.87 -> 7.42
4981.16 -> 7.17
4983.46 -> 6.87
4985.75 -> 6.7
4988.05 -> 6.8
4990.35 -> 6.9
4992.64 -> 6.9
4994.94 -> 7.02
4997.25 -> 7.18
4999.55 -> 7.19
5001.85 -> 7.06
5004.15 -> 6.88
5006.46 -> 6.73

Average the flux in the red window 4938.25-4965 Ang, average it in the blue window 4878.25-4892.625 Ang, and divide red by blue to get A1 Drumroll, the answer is 1.05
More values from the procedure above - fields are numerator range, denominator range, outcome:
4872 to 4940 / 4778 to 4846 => 0.94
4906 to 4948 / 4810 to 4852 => 0.95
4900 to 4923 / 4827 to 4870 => 1.03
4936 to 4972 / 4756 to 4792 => 0.97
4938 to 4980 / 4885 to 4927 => 1.02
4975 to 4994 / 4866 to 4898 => 1.04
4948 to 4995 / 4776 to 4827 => 0.95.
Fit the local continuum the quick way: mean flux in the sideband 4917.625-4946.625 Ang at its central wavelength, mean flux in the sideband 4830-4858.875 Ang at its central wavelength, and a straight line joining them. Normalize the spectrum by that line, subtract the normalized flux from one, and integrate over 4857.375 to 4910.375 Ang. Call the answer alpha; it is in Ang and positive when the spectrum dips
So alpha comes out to 2.71 Ang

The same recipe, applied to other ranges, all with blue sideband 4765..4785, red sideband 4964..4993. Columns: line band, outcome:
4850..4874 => 2.2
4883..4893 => 0.6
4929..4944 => 0.3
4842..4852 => -0.1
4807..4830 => -0.6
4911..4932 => 0.6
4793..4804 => -0.3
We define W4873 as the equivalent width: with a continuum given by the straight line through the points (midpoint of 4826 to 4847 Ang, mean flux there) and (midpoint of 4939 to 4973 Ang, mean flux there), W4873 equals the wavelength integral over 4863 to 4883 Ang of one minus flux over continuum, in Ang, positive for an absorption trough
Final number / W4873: 2.06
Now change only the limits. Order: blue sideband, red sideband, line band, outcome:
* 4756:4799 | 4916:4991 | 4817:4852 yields -0.6 Ang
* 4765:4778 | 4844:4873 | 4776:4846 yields -4.0 Ang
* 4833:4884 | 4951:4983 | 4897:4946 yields -0.1 Ang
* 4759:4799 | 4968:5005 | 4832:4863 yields 0.6 Ang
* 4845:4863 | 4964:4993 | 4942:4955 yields -0.3 Ang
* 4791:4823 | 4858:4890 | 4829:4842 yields -0.4 Ang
